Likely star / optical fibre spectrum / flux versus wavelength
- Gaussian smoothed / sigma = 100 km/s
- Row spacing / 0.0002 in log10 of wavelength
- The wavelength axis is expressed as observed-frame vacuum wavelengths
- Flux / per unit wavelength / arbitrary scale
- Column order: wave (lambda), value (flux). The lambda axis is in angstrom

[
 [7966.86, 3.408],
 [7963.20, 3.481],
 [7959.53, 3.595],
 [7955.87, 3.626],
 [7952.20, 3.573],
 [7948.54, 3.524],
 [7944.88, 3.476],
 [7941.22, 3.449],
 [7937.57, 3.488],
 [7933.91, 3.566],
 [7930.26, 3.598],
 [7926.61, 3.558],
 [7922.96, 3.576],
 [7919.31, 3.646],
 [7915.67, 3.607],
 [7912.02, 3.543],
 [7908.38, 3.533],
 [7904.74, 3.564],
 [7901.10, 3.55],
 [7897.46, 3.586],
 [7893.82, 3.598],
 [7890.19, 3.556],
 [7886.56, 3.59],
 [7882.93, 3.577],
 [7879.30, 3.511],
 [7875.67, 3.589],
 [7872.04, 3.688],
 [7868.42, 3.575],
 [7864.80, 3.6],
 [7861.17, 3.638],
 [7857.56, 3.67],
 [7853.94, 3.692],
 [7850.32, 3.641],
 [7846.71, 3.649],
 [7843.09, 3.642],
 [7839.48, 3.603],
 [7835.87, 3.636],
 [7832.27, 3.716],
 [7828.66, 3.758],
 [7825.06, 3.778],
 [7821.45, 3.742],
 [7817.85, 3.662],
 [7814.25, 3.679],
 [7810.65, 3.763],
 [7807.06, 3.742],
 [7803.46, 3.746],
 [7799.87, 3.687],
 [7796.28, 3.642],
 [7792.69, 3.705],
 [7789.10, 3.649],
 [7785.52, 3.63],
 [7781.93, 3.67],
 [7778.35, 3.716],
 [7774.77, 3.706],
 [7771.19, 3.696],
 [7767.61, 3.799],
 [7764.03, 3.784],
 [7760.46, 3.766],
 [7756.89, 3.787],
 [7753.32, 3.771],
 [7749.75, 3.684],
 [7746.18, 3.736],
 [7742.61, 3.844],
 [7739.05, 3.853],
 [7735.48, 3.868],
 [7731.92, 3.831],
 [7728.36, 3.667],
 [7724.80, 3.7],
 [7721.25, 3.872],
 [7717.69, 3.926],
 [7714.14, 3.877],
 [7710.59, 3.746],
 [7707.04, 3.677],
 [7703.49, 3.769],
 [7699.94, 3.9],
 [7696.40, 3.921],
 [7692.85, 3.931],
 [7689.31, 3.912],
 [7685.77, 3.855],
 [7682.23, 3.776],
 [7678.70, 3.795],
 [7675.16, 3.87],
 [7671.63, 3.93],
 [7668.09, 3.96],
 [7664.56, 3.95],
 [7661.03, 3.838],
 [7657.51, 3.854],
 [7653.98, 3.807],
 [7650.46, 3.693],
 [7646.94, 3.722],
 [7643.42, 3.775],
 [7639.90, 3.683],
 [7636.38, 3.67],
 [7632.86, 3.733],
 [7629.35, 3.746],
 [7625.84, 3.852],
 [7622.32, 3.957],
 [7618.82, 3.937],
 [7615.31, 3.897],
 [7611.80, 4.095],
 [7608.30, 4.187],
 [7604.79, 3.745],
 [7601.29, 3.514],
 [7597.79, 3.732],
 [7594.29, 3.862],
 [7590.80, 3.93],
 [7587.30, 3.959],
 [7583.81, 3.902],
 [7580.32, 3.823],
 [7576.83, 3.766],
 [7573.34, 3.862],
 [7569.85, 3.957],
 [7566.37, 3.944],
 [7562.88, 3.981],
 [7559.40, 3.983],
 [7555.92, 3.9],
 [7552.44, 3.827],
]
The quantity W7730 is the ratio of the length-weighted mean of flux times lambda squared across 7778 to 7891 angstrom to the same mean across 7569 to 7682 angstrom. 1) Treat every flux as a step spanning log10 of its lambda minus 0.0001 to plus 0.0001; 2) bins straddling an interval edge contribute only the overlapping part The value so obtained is 1.0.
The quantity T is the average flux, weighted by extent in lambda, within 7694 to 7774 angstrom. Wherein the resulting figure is 3.79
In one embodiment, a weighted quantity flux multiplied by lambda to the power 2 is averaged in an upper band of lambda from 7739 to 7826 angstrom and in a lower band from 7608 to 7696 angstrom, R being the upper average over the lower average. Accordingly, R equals 1.00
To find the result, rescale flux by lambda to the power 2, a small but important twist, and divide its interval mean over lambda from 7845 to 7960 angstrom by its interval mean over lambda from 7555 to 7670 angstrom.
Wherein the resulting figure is 1.0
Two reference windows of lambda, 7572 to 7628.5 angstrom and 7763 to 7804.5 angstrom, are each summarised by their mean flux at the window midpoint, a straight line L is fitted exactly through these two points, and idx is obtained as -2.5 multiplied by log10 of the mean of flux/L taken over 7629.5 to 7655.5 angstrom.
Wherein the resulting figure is 0.03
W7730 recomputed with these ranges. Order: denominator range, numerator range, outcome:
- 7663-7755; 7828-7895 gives 0.98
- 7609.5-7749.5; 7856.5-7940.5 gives 0.99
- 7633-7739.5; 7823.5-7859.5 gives 1.00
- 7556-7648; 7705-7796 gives 1.01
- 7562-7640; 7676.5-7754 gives 1.02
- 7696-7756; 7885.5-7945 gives 0.98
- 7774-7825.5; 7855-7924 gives 0.99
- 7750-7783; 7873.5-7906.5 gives 0.98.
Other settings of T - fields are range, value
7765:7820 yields 3.7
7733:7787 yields 3.76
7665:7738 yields 3.84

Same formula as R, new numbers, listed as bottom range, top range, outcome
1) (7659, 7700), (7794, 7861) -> 0.99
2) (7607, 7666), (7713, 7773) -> 1.01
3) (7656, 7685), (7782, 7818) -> 0.99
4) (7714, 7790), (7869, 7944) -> 0.99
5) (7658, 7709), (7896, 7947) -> 0.98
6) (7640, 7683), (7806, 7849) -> 1.01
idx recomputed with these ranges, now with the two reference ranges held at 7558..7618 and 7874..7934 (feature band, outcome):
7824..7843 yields -0.014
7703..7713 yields 0.010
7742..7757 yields -0.008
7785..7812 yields -0.006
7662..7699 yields -0.026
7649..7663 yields 0.005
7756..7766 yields -0.018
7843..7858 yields -0.009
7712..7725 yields -0.029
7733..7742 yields -0.033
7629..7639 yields 0.039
